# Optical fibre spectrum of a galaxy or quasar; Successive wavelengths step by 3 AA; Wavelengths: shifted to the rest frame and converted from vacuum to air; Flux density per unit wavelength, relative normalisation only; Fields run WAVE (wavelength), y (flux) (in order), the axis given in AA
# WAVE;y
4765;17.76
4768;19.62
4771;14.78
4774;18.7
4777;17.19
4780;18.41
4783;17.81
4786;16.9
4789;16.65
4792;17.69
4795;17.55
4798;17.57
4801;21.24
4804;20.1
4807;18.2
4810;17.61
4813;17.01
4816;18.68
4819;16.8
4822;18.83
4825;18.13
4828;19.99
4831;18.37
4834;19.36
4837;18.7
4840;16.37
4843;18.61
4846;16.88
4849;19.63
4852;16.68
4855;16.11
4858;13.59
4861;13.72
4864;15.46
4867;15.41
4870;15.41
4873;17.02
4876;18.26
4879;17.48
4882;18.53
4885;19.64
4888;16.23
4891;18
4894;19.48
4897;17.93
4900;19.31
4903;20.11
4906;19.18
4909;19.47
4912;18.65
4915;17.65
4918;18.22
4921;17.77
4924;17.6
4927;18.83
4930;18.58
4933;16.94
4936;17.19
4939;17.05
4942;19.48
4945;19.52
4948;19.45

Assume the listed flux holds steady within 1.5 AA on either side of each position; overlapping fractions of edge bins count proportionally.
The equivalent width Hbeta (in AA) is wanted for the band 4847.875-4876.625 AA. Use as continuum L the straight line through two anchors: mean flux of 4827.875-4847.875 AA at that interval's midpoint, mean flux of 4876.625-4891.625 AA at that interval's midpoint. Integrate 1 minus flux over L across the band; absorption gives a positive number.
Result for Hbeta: 3.32 AA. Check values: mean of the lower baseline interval 18.2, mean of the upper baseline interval 18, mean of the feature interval 16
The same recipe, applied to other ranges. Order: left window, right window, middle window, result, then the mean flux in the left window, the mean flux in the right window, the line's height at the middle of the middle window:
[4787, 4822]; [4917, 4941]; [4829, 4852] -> -0.2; 18.1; 17.8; 18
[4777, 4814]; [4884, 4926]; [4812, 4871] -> 3.3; 18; 18.5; 18.2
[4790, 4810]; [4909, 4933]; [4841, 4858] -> 1.1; 18.6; 18.2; 18.4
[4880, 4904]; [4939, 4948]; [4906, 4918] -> 0.1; 18.6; 19.1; 18.8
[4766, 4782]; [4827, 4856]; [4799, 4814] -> -0.8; 17.7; 18.1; 17.9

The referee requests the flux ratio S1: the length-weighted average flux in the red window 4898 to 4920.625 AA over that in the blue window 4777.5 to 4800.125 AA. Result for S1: 1.1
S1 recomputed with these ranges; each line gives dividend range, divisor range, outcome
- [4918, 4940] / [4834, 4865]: 1.06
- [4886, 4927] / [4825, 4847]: 1.01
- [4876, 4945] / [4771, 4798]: 1.05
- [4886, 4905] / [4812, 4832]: 1.01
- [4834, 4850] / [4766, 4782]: 1.02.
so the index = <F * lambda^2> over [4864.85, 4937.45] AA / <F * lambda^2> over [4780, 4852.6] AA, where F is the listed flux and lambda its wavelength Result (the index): 1.0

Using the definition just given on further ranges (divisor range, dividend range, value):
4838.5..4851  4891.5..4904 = 1.09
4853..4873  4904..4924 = 1.24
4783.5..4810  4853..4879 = 0.89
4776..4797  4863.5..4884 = 1.01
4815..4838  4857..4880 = 0.86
